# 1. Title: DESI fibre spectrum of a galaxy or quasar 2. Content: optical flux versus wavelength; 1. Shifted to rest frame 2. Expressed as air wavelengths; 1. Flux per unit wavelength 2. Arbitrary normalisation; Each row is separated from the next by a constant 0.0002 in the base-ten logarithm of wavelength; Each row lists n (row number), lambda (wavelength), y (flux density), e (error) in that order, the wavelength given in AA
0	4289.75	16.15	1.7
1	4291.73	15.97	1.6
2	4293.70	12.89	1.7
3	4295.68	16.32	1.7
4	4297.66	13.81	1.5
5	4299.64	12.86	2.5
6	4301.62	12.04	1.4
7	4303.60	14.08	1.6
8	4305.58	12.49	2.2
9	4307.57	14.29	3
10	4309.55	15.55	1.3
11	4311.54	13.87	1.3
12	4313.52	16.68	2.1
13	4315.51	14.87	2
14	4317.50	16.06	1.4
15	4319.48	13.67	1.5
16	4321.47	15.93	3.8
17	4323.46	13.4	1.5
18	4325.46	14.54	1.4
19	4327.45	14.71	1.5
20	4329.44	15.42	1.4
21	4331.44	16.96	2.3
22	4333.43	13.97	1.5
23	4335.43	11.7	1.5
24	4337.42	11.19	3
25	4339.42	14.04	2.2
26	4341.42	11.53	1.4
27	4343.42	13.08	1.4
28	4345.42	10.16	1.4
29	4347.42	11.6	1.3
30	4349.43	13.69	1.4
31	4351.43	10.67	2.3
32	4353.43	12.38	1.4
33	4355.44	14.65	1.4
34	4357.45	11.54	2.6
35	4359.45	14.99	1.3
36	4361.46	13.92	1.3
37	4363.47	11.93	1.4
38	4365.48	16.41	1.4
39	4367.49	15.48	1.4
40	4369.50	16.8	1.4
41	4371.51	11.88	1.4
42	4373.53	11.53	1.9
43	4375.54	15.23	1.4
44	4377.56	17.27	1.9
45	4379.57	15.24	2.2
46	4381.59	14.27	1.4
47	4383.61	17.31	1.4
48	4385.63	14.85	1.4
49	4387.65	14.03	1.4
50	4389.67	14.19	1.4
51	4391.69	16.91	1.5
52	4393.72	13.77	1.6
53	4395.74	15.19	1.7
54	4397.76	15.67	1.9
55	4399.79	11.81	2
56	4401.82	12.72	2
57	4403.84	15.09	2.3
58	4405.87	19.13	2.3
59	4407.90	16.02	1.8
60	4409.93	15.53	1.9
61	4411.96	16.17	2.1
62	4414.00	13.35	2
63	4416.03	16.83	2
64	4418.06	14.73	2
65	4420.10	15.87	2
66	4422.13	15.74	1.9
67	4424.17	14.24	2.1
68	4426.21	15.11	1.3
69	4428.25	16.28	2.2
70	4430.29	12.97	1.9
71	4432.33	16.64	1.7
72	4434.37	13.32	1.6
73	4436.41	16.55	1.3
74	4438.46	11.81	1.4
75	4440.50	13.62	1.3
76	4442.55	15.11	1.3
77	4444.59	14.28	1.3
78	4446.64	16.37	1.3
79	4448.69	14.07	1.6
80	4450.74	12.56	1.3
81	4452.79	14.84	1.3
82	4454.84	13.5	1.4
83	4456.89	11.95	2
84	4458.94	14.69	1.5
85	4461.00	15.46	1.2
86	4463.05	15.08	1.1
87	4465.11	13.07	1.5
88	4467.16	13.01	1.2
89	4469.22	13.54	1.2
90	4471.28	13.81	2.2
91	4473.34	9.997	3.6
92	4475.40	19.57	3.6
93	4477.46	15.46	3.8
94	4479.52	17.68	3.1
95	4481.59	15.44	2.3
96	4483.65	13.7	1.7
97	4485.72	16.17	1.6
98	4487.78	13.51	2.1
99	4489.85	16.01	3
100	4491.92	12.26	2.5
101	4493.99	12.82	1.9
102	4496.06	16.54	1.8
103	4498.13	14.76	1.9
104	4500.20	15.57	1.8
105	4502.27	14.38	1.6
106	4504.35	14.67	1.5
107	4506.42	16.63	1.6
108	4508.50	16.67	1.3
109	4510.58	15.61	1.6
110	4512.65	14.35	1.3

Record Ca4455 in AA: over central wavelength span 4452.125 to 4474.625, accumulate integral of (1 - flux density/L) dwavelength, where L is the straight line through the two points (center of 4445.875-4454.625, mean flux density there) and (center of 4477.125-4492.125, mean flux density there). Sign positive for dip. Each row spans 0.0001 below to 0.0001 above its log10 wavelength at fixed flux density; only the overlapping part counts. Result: 1.6 AA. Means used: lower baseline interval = 14.3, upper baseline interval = 15.2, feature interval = 13.6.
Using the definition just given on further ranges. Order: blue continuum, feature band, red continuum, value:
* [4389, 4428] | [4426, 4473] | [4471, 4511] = 3.0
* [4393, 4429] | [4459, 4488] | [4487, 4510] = 0.5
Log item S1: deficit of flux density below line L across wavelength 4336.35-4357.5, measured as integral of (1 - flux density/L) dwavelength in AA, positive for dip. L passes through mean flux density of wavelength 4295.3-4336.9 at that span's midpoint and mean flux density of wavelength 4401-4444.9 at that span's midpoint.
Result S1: 3.4 AA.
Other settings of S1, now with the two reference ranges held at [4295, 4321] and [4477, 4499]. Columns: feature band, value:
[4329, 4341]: 0.6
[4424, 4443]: 0.2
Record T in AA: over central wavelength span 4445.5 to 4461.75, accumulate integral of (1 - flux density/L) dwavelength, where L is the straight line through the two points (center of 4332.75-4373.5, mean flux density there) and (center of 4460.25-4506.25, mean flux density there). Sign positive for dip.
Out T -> 0.2 AA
